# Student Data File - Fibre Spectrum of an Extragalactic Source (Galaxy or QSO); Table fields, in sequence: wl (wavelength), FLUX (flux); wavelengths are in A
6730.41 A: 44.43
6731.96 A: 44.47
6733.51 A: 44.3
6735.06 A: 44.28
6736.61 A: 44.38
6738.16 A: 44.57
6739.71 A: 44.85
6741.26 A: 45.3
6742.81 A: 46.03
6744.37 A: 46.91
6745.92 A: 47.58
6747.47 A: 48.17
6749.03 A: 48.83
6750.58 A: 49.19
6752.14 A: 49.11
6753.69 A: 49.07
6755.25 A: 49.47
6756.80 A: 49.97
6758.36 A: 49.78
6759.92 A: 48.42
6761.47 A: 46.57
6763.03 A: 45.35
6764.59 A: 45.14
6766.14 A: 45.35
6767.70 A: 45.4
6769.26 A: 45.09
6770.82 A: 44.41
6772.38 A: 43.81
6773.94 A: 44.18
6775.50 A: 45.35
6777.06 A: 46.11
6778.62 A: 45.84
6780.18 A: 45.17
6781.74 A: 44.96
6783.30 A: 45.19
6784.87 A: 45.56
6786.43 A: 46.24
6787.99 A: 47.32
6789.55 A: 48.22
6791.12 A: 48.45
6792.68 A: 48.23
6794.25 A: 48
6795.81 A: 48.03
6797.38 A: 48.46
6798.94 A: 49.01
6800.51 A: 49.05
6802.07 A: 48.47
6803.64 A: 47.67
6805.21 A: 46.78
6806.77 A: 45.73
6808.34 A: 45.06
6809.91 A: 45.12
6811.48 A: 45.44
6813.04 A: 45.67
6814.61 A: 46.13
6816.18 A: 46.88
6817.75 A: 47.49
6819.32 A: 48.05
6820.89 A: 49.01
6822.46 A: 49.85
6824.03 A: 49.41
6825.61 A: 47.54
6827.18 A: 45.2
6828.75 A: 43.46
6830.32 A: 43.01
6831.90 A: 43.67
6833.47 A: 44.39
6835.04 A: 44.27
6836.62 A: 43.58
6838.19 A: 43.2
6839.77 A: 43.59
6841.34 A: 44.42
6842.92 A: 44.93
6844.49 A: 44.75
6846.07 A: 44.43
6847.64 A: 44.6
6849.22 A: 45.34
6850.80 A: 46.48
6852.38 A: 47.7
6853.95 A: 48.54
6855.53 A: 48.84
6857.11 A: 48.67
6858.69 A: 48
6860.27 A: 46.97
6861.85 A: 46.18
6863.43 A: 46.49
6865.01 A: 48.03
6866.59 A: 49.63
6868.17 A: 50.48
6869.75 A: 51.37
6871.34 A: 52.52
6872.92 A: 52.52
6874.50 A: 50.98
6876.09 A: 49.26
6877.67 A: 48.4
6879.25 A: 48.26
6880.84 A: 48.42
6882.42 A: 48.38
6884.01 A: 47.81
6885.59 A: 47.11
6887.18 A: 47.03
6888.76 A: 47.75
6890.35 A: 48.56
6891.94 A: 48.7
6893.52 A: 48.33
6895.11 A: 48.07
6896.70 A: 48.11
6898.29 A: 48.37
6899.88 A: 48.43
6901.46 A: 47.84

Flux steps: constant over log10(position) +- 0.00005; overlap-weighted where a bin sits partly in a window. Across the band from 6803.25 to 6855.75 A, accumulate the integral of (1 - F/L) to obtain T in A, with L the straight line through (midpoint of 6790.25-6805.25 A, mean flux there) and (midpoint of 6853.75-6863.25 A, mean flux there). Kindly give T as 2.3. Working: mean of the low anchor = 48.3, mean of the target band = 45.8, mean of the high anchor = 47.7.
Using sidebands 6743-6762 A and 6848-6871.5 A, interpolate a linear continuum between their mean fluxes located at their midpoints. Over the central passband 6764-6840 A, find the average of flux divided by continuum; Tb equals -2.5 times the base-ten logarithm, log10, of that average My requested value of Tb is 0.05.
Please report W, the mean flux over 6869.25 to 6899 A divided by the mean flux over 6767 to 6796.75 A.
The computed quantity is 1.06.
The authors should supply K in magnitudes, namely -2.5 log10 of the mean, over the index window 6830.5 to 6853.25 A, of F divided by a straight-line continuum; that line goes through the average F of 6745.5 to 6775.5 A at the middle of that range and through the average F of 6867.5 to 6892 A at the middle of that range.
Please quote 0.09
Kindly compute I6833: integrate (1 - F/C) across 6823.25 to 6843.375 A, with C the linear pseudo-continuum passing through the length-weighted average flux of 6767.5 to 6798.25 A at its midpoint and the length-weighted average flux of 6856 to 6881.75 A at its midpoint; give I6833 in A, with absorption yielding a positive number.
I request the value 1.4 A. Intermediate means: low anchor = 46.2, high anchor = 49.1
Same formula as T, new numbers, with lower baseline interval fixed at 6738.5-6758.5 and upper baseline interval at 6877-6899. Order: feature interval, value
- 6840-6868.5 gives 0.7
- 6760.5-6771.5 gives 0.6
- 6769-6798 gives 1.0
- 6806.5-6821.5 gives 0.5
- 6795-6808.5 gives 0.1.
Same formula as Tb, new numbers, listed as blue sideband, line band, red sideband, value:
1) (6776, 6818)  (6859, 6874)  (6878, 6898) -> -0.04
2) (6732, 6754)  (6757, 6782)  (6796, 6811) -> 0.02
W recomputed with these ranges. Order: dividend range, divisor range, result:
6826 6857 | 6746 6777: 0.96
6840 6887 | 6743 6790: 1.02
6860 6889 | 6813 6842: 1.07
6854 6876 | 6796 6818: 1.05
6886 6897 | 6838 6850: 1.08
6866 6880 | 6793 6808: 1.05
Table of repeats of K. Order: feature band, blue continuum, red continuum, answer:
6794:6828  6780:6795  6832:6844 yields -0.04 mag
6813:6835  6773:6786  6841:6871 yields 0.00 mag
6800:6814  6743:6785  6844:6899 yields 0.02 mag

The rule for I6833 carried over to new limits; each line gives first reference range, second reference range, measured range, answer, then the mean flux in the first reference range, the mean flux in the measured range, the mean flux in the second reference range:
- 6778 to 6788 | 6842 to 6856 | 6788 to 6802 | -0.8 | 45.6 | 48.4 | 46.1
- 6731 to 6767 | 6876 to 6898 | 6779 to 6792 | 0.2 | 46.8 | 46.4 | 48.1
